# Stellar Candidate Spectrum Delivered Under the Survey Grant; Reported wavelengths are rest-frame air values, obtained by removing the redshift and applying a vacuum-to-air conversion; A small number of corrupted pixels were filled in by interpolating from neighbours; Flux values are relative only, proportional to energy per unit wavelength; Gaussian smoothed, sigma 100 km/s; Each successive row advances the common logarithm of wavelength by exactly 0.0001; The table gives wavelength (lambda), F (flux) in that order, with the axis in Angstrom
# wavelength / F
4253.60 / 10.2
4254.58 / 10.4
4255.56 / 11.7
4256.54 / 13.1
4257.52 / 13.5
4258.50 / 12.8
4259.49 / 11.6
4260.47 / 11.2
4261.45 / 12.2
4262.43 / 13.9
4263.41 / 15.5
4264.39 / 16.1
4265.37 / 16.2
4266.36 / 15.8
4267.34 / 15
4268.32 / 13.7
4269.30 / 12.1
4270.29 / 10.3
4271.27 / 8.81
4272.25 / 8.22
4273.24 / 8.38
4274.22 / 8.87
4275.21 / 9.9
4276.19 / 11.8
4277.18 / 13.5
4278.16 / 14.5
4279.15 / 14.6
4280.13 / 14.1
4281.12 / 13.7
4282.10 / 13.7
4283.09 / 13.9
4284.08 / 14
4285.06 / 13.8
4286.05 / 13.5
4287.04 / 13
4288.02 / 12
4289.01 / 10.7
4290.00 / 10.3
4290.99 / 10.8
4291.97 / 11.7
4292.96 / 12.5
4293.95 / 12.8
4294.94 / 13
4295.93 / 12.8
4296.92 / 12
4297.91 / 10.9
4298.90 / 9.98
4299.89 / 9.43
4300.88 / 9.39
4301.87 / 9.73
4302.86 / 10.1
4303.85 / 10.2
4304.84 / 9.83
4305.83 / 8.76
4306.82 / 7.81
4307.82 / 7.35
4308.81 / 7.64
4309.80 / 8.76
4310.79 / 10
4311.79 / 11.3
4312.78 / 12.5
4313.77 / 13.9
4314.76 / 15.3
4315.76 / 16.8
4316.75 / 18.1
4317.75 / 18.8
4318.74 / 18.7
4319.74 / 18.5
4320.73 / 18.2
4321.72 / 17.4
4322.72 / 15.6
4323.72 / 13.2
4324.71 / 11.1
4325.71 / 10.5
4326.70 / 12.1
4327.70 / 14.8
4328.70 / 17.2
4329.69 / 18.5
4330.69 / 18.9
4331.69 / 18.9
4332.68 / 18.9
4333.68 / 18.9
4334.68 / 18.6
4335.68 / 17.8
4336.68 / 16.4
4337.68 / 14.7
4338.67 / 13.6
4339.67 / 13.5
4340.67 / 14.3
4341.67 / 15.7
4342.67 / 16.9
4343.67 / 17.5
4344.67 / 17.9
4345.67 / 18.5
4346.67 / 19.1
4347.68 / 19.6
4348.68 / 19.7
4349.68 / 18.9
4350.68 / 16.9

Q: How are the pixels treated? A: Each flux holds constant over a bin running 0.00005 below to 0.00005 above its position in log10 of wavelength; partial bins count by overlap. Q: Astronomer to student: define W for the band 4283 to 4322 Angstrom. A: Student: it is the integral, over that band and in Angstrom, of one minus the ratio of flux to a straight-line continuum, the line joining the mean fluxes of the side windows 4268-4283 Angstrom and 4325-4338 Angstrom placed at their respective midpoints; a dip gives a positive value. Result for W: 4.8 Angstrom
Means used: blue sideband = 11.8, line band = 12.4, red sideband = 16.6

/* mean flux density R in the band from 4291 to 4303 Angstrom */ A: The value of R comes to 11.2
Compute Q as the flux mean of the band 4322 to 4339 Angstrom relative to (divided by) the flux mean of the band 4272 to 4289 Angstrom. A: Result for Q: 1.28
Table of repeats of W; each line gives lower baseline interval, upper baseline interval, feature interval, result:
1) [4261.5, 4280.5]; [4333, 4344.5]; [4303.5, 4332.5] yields 2.56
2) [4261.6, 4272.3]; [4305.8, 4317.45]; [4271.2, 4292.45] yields 1.31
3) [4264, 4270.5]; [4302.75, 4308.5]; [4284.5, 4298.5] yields -1.62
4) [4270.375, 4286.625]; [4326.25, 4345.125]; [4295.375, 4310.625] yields 4.73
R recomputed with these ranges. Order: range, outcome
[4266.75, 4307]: 11.6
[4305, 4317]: 11.3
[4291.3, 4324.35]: 12.5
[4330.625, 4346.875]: 17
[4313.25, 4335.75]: 16.5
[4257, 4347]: 13.5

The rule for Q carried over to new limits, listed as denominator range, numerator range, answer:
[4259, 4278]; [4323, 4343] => 1.28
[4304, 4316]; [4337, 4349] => 1.56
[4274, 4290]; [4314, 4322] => 1.37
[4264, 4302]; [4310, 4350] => 1.33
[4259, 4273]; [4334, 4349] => 1.32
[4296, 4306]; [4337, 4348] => 1.61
